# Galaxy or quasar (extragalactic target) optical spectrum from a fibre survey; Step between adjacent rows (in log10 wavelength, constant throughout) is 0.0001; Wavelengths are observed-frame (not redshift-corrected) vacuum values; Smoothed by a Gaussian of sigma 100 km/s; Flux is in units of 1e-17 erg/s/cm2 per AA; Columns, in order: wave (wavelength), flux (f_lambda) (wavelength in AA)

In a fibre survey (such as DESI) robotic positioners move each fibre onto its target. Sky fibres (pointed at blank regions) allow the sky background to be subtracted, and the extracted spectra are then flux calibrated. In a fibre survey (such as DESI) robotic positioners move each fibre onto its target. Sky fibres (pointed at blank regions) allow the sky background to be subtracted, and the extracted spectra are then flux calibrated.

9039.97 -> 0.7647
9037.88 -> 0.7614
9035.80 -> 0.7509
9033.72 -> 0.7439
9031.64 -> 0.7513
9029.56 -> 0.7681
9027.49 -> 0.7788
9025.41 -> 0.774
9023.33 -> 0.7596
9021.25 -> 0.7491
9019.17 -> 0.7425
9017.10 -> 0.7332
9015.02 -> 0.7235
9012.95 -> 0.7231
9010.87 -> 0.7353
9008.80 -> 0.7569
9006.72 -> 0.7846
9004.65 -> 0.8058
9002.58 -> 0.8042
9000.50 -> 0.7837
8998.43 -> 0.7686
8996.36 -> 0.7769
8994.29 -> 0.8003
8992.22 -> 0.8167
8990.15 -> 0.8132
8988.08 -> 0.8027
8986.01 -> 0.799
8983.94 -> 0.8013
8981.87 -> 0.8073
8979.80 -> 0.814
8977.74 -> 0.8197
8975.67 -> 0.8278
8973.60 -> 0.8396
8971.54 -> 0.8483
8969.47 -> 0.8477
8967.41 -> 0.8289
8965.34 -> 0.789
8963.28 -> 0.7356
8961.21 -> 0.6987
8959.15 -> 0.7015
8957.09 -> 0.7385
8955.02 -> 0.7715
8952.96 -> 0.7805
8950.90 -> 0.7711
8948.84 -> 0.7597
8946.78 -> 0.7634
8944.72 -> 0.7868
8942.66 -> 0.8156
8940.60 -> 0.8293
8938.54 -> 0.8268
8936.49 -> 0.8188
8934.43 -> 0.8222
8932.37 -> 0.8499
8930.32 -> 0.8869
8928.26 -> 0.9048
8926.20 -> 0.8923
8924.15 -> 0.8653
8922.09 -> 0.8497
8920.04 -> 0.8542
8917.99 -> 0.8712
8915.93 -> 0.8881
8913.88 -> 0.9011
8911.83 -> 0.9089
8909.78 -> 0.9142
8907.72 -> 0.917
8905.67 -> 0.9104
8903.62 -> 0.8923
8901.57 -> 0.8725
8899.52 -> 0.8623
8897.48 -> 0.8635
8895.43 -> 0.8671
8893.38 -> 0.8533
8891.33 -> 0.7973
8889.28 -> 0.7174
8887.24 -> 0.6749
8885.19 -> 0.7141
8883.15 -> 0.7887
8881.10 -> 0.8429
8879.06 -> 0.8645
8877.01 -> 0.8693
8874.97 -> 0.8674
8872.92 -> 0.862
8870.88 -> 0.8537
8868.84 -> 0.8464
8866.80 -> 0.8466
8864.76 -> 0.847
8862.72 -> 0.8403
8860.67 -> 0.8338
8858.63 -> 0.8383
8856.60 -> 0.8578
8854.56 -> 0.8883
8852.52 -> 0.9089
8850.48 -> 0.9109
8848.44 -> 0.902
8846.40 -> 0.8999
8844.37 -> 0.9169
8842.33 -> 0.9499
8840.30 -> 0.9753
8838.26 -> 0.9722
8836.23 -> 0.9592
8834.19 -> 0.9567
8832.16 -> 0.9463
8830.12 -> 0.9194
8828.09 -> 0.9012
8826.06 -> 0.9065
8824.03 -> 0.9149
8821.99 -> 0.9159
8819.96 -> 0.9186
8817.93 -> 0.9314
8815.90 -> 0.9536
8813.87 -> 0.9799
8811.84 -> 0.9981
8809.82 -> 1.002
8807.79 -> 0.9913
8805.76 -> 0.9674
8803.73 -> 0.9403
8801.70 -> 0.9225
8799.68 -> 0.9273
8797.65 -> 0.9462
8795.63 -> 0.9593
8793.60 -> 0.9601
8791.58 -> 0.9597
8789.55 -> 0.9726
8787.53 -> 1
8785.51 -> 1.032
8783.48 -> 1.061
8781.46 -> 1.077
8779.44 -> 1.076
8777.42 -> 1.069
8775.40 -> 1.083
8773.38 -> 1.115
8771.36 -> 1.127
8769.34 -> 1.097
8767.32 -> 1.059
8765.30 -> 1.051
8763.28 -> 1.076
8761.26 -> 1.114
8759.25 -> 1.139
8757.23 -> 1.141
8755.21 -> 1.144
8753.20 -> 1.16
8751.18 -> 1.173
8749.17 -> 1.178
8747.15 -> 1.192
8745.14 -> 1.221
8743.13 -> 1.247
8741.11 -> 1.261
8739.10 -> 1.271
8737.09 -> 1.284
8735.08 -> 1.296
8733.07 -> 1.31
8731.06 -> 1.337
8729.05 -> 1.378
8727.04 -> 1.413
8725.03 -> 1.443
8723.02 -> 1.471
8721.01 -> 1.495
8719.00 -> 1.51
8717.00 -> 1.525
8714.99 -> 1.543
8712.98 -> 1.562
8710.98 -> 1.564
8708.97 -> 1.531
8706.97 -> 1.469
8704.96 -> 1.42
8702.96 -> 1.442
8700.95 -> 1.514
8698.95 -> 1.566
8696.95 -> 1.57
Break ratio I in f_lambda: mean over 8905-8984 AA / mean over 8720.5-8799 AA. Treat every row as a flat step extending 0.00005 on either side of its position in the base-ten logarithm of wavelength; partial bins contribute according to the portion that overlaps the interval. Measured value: 0.7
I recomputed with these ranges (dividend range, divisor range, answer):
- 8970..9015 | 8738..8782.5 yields 0.70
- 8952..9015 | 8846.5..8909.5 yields 0.93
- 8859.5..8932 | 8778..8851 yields 0.89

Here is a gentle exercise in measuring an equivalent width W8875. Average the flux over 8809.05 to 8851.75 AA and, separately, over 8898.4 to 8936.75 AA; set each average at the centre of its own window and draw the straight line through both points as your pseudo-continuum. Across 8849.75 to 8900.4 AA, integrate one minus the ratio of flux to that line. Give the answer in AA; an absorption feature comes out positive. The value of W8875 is 4.0 AA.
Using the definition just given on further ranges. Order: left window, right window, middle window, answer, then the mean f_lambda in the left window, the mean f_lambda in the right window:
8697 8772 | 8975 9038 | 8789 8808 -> 3.82 AA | 1.32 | 0.777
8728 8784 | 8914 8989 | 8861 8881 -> 2.23 AA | 1.17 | 0.815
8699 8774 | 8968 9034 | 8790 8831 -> 7.61 AA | 1.31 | 0.785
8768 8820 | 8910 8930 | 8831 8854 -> 0.55 AA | 1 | 0.883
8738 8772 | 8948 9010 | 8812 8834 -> 2.37 AA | 1.16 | 0.79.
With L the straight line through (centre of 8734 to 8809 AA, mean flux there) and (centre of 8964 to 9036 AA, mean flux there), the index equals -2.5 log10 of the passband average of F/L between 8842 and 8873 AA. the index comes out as 0.12 mag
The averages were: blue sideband 1.09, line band 0.874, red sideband 0.785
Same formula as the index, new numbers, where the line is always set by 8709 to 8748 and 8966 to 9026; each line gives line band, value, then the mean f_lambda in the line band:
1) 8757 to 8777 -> 0.19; 1.1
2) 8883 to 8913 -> 0.20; 0.839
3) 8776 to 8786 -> 0.19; 1.07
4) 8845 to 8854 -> 0.23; 0.905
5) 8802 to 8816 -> 0.23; 0.975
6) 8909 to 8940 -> 0.10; 0.87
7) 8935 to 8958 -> 0.14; 0.788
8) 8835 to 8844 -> 0.19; 0.96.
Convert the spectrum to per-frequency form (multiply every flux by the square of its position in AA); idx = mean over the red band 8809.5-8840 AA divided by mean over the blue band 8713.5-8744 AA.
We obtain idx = 0.7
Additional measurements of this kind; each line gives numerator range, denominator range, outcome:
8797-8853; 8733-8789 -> 0.84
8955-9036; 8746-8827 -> 0.79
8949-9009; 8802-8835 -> 0.87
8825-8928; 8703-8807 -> 0.75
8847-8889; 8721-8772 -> 0.70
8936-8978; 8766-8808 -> 0.81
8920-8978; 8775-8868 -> 0.88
